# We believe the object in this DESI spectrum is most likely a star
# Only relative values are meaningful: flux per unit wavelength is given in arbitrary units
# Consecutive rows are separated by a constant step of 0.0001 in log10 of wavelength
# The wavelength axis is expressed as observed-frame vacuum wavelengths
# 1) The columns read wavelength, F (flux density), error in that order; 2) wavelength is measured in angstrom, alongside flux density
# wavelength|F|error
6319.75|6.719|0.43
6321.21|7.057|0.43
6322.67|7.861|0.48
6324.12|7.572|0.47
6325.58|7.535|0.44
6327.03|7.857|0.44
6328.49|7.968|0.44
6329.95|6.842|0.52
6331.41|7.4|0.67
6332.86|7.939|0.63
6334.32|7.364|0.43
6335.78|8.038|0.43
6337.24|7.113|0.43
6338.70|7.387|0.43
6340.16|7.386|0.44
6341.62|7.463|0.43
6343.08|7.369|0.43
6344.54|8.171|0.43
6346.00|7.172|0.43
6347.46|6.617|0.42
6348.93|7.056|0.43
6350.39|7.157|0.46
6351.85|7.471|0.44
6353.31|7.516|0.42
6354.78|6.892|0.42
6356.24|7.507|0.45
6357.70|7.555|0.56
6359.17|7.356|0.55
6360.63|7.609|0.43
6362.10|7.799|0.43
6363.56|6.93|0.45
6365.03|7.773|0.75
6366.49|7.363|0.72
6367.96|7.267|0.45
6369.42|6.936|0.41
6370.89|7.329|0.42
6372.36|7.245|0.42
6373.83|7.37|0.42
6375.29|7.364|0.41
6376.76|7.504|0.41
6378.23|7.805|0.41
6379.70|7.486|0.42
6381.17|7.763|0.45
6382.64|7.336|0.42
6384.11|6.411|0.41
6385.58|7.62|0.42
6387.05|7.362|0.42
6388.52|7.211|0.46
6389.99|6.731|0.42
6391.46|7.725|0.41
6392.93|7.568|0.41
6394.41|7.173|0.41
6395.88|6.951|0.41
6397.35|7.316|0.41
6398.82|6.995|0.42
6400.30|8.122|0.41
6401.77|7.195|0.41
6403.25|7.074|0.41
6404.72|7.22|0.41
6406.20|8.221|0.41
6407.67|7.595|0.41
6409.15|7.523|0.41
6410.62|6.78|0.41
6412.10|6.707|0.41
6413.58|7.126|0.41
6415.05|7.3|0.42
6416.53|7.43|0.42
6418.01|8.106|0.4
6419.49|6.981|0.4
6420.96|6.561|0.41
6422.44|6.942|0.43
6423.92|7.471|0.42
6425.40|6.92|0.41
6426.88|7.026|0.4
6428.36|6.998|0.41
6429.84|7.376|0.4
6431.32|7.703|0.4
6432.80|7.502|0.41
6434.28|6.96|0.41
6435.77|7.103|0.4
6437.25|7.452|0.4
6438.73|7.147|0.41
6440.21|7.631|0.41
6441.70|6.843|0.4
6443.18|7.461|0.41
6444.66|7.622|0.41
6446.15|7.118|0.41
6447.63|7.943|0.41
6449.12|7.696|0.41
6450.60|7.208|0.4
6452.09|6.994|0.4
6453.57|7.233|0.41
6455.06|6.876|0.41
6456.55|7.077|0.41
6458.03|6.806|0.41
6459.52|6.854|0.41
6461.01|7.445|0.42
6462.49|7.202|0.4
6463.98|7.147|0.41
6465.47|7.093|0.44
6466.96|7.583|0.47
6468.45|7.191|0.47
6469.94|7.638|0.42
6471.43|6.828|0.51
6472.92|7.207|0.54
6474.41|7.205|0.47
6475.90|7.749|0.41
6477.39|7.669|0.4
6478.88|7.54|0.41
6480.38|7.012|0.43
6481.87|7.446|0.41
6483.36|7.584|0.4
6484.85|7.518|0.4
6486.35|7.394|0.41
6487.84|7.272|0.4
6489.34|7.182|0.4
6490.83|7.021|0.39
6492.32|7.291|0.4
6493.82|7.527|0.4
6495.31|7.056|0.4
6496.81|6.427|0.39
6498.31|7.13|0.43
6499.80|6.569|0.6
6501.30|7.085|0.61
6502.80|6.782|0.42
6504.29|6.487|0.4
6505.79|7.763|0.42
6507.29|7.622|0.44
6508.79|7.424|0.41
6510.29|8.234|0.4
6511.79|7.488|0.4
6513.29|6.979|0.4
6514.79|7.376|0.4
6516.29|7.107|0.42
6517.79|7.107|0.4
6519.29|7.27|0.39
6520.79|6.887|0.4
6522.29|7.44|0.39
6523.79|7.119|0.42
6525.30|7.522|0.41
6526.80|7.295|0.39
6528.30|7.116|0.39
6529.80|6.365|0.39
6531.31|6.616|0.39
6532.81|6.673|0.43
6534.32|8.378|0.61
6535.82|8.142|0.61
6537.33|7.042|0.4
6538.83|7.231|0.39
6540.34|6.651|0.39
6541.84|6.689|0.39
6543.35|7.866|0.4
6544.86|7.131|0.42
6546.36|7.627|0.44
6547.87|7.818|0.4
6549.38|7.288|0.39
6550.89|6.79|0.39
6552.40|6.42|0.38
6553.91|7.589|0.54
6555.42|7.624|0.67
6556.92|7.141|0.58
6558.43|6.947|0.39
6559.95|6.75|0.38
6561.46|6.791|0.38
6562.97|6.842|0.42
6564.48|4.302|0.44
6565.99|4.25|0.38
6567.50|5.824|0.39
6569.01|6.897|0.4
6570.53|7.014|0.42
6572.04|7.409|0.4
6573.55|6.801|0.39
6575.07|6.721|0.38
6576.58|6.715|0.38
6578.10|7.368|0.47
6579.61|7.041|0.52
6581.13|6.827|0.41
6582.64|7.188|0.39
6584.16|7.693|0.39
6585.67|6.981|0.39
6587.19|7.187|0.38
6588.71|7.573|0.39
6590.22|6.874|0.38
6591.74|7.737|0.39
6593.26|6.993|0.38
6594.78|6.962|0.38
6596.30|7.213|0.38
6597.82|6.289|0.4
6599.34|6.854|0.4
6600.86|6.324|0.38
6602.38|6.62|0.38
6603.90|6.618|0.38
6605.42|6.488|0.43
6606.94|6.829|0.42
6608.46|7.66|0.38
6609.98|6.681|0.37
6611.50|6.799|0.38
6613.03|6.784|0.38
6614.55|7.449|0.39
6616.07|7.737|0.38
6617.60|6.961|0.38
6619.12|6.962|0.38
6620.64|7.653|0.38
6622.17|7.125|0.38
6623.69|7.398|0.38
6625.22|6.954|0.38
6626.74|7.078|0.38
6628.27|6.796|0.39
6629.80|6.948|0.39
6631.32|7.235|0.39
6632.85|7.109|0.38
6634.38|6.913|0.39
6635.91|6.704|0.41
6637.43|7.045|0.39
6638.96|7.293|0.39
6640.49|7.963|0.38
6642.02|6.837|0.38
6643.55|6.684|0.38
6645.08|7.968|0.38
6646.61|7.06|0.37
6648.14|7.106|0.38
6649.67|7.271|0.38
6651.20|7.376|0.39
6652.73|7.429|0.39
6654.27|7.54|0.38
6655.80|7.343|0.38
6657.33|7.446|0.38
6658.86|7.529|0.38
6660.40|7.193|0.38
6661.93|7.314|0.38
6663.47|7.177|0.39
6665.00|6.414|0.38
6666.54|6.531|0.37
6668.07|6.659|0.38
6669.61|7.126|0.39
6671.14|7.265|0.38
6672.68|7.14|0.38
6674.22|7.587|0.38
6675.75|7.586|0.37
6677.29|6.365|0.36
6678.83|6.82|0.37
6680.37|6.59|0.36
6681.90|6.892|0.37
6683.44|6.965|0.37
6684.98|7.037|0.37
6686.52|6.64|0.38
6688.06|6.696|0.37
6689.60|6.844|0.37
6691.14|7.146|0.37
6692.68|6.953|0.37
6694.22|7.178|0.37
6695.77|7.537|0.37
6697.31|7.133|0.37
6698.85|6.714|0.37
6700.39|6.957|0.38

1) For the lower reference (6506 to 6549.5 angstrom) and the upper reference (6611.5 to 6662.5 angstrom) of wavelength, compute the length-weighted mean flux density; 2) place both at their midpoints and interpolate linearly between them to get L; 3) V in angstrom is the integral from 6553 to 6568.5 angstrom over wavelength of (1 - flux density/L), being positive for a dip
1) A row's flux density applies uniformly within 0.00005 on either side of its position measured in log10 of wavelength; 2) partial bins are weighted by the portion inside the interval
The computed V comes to 1.8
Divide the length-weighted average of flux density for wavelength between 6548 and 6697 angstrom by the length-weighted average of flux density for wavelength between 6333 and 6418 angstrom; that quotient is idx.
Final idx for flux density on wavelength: 1.0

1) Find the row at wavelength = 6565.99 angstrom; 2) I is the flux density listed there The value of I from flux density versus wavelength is 4.25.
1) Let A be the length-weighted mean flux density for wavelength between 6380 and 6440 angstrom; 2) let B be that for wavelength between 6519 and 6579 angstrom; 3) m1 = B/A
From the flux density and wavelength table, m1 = 0.96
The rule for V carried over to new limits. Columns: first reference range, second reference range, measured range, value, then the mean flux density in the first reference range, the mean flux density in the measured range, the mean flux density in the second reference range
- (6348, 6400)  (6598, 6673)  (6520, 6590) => 1.7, 7.33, 6.99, 7.08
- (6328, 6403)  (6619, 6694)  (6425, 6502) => 0.4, 7.37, 7.24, 7.1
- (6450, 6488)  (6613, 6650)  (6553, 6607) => 2.9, 7.26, 6.81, 7.17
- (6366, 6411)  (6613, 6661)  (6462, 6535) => 0.6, 7.35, 7.24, 7.22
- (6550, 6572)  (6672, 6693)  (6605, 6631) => -1.4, 6.55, 7.09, 6.95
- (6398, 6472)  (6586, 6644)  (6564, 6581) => 1.5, 7.26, 6.44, 7.04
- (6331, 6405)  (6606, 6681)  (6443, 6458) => 0.0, 7.36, 7.29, 7.13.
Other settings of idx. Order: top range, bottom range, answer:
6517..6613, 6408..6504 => 0.96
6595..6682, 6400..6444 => 0.97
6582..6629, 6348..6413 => 0.96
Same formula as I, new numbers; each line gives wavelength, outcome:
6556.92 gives 7.141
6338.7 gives 7.387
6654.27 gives 7.54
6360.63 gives 7.609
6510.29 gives 8.234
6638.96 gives 7.293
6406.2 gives 8.221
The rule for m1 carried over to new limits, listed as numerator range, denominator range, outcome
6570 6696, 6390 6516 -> 0.97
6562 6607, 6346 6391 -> 0.92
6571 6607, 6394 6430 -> 0.96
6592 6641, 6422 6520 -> 0.97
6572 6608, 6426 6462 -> 0.96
